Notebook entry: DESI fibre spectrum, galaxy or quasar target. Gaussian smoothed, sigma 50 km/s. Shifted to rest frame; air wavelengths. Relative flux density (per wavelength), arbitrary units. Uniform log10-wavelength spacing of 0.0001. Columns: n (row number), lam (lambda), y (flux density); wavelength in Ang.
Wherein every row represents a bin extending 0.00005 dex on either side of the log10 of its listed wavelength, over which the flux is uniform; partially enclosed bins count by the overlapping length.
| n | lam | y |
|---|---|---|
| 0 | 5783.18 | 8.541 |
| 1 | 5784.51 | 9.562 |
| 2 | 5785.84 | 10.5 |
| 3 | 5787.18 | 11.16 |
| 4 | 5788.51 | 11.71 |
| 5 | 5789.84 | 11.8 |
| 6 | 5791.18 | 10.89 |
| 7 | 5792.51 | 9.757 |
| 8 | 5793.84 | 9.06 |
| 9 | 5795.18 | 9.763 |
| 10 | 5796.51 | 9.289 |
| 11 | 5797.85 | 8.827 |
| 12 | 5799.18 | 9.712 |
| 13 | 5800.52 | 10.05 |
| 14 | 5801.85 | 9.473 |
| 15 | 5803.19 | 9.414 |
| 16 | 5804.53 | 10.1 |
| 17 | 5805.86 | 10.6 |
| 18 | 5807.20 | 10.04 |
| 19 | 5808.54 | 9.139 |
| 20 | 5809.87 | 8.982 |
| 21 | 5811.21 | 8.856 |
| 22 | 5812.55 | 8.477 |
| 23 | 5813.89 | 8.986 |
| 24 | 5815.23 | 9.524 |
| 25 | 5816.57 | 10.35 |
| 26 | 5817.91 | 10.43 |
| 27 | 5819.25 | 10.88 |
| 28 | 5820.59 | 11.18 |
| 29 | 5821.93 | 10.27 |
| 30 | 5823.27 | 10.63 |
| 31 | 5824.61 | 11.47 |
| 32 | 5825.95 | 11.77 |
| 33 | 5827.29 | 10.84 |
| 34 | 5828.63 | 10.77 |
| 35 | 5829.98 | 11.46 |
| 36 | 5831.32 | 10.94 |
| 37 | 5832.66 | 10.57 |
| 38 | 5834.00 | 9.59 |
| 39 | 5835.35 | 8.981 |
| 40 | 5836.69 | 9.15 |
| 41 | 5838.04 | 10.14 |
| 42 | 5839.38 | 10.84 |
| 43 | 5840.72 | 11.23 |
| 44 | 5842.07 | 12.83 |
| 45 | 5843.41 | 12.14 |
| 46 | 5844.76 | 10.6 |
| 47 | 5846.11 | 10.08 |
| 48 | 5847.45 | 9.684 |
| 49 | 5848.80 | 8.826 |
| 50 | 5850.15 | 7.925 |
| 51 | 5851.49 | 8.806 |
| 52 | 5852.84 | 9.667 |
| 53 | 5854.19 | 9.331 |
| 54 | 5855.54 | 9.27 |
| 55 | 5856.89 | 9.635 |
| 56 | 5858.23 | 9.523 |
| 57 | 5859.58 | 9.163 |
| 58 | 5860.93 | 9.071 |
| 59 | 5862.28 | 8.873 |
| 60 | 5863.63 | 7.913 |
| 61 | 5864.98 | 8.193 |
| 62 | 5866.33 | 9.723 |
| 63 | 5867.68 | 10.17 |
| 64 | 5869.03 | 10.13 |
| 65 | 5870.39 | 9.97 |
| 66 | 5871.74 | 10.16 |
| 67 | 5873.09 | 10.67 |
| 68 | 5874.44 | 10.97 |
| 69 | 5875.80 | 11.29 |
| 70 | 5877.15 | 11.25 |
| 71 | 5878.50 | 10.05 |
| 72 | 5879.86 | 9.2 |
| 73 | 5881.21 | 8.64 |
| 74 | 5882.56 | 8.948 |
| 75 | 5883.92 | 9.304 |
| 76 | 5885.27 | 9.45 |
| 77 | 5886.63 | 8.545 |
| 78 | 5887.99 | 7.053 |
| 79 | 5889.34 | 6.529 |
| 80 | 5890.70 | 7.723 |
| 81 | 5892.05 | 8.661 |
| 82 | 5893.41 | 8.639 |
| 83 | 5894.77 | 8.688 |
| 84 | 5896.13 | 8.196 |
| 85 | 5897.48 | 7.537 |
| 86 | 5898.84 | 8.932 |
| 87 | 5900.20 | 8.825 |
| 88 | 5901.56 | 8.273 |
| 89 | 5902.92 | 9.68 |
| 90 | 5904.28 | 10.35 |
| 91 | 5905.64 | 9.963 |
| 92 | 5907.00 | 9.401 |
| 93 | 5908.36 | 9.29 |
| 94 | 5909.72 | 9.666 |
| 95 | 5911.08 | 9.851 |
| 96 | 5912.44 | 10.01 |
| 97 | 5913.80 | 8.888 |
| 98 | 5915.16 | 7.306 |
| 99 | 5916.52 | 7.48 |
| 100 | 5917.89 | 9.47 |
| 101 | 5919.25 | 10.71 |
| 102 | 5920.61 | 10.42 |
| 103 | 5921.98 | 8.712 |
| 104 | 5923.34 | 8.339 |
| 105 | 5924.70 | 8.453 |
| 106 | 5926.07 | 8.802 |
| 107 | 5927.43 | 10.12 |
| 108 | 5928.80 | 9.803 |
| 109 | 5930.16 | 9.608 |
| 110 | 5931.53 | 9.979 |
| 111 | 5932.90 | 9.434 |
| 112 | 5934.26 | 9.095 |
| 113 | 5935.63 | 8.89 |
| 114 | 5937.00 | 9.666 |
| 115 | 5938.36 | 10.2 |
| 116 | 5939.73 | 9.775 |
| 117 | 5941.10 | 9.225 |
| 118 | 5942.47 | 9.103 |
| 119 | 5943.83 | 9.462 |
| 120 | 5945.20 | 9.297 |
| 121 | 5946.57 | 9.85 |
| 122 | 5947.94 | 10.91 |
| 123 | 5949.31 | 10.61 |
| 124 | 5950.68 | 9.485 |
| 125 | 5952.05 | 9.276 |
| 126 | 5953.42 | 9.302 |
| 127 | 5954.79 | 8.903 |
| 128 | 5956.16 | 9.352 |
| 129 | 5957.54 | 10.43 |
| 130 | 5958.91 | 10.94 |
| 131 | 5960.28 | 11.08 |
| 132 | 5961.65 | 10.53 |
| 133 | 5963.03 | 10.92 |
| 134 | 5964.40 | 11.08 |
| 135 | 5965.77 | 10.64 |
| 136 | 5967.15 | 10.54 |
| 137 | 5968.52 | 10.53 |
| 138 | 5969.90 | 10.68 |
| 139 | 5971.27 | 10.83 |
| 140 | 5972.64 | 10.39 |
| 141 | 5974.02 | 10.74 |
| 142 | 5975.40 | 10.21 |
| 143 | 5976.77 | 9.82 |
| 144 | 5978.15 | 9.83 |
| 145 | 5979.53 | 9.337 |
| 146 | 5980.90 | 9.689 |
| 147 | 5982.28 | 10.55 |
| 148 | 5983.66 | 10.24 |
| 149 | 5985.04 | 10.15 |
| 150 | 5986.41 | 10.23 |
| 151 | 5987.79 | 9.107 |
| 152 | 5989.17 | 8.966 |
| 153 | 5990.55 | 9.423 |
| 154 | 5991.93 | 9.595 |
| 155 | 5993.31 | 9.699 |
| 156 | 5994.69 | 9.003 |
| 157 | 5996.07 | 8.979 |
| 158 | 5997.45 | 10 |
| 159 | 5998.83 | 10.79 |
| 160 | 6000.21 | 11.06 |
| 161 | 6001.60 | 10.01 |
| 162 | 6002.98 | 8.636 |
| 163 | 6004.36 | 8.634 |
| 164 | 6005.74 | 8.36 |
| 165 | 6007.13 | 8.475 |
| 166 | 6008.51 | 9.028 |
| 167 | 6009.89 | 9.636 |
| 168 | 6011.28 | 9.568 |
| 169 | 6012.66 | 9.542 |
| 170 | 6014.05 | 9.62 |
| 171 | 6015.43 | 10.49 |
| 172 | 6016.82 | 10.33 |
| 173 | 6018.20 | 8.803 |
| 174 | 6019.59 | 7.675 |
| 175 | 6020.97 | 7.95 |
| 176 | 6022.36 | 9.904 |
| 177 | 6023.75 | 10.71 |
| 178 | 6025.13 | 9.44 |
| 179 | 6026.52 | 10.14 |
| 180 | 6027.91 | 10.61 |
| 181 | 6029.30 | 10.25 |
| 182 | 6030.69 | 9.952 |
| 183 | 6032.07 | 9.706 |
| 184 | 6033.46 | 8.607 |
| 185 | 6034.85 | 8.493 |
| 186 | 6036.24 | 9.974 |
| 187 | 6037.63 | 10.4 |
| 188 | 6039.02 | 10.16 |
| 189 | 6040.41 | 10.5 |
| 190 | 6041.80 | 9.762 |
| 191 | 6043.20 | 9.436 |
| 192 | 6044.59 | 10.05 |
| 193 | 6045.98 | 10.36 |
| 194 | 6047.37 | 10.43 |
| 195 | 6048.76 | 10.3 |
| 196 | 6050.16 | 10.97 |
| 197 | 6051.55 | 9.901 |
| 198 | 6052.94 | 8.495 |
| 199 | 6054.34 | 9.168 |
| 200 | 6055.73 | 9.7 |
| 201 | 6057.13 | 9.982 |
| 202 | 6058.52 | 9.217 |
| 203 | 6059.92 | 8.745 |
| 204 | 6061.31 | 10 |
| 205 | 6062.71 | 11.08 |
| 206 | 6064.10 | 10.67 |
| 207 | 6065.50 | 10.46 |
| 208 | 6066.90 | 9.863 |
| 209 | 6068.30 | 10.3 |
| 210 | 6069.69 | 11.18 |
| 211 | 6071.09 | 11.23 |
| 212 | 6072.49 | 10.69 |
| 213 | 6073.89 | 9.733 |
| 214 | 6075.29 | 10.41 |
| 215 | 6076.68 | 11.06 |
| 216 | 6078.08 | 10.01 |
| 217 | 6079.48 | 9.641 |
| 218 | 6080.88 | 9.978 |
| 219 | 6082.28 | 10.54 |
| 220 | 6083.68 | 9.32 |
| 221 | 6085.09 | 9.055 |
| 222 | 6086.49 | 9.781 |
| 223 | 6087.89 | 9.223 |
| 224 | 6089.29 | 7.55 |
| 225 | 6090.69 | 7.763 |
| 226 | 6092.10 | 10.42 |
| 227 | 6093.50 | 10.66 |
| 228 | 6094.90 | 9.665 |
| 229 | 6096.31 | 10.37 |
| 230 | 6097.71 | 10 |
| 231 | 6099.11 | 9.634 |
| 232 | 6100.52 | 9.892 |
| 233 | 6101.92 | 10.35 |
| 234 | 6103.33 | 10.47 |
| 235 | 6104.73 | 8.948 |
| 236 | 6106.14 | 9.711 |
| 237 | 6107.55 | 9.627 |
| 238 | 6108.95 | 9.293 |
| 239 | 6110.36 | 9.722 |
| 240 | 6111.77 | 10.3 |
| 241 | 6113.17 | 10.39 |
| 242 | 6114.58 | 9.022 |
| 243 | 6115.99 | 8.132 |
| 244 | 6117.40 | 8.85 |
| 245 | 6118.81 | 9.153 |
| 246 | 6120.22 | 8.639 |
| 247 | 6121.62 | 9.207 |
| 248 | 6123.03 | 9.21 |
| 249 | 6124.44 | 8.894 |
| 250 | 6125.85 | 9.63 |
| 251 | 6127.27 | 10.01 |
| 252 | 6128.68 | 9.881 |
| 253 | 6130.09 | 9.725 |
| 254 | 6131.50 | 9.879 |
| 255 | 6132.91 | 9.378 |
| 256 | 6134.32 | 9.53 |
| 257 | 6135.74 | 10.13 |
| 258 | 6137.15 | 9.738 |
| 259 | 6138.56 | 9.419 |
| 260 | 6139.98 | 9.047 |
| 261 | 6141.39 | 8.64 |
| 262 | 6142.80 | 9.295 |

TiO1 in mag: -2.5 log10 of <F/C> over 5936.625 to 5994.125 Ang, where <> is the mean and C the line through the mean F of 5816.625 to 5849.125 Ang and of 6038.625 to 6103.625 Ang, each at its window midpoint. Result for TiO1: 0.03 mag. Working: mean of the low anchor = 10.7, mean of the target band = 10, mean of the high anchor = 9.96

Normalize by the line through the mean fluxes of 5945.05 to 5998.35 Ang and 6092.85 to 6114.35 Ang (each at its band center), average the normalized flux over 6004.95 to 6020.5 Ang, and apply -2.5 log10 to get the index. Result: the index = 0.089 mag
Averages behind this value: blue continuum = 10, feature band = 9.21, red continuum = 9.91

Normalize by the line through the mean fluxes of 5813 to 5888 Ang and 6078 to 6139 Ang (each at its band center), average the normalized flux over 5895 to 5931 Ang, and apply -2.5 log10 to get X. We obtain 0.08 mag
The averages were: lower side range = 9.97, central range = 9.16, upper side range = 9.56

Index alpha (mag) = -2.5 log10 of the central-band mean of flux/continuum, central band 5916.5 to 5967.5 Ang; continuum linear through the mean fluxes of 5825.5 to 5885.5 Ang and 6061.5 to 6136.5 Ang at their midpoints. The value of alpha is 0.01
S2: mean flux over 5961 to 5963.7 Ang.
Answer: 10.7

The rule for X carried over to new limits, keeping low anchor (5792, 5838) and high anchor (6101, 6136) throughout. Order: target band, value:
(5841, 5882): 0.012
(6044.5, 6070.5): -0.049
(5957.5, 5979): -0.088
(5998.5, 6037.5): 0.018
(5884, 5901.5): 0.191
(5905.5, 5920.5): 0.061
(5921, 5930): 0.080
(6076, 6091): 0.010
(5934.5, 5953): 0.015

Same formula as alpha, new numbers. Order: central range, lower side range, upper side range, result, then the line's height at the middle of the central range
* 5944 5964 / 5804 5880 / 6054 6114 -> -0.010 mag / 9.97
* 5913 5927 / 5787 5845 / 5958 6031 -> 0.132 mag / 10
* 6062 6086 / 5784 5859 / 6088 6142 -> -0.079 mag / 9.58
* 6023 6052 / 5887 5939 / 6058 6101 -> -0.033 mag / 9.71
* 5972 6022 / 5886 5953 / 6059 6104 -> -0.003 mag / 9.55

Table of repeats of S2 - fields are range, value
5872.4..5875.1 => 10.8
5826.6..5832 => 11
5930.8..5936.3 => 9.34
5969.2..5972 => 10.8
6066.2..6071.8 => 10.6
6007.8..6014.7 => 9.47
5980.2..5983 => 10.1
